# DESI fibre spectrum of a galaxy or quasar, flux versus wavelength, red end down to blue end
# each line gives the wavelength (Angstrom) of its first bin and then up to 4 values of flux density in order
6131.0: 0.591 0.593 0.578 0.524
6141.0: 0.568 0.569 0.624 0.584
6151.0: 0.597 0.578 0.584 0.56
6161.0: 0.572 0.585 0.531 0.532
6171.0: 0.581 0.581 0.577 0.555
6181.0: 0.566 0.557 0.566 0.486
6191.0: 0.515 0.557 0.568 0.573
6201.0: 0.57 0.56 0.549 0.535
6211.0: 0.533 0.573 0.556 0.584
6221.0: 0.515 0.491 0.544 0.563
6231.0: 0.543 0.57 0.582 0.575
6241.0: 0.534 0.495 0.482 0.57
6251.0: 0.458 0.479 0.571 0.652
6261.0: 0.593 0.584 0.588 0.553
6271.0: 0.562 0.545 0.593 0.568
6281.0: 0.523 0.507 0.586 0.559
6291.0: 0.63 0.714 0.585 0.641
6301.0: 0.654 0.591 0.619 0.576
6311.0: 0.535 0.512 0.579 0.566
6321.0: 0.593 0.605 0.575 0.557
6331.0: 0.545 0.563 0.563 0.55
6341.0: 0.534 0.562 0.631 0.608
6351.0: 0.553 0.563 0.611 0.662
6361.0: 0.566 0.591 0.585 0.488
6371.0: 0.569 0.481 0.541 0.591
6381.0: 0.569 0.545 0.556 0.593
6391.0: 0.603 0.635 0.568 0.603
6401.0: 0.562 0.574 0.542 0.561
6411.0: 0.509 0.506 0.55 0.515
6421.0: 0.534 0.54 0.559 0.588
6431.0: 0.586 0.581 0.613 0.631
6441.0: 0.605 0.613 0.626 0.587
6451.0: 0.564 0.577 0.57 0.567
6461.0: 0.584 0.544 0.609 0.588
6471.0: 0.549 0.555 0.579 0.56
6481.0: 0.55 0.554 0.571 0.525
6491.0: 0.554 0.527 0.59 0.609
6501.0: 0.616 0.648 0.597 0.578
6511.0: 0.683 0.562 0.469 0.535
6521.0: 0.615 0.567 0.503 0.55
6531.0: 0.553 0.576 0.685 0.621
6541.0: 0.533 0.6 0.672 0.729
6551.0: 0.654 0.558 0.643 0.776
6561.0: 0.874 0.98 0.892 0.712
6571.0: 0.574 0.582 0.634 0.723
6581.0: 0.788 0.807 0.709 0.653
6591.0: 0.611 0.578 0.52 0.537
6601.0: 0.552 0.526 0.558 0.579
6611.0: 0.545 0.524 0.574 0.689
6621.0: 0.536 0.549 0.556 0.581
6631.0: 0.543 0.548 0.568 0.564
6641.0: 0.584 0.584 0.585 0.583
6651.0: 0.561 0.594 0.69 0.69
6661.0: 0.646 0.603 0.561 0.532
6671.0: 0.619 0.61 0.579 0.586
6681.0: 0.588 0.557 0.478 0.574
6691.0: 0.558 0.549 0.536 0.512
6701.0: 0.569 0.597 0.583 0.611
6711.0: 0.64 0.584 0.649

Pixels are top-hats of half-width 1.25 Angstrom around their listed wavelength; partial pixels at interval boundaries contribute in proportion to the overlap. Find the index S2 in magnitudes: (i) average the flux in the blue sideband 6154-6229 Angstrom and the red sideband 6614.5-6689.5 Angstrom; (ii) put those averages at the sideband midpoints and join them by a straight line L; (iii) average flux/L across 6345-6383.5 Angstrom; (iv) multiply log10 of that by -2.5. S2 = -0.01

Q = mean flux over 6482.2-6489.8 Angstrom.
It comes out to 0.55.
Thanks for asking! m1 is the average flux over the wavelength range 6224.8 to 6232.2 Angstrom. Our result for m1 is 0.55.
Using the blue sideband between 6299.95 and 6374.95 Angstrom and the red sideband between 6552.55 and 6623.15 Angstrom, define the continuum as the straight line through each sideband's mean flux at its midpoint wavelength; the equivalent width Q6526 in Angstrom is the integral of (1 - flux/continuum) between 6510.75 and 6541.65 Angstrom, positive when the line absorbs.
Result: 2.97 Angstrom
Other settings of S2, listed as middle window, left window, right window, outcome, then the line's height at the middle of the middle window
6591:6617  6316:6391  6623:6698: 0.05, 0.577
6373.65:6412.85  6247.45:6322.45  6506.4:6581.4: 0.07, 0.605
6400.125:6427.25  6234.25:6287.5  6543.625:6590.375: 0.17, 0.634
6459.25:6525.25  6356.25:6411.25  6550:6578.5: 0.15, 0.658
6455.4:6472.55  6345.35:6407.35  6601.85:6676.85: 0.01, 0.577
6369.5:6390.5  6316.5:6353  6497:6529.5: 0.03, 0.574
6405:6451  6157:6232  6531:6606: 0.09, 0.621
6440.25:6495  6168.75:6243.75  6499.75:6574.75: 0.09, 0.62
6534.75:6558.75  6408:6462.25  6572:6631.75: -0.09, 0.592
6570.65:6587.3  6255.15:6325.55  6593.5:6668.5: -0.20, 0.578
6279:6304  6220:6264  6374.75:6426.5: -0.09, 0.549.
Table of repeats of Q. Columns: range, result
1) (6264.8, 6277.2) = 0.568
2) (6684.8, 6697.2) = 0.539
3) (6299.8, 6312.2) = 0.595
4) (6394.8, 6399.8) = 0.585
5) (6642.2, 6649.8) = 0.584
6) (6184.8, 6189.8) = 0.525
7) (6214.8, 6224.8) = 0.536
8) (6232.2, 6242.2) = 0.565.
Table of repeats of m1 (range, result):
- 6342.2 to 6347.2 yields 0.596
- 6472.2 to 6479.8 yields 0.564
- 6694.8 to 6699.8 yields 0.524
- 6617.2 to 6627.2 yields 0.583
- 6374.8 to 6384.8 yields 0.562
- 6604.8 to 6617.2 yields 0.556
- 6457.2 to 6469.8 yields 0.578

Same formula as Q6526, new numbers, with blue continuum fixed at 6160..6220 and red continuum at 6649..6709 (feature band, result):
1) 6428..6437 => -0.4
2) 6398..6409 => 0.0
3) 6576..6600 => -3.3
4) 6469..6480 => 0.2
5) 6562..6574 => -3.8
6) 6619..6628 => 0.3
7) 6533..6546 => -0.8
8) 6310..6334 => 0.0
